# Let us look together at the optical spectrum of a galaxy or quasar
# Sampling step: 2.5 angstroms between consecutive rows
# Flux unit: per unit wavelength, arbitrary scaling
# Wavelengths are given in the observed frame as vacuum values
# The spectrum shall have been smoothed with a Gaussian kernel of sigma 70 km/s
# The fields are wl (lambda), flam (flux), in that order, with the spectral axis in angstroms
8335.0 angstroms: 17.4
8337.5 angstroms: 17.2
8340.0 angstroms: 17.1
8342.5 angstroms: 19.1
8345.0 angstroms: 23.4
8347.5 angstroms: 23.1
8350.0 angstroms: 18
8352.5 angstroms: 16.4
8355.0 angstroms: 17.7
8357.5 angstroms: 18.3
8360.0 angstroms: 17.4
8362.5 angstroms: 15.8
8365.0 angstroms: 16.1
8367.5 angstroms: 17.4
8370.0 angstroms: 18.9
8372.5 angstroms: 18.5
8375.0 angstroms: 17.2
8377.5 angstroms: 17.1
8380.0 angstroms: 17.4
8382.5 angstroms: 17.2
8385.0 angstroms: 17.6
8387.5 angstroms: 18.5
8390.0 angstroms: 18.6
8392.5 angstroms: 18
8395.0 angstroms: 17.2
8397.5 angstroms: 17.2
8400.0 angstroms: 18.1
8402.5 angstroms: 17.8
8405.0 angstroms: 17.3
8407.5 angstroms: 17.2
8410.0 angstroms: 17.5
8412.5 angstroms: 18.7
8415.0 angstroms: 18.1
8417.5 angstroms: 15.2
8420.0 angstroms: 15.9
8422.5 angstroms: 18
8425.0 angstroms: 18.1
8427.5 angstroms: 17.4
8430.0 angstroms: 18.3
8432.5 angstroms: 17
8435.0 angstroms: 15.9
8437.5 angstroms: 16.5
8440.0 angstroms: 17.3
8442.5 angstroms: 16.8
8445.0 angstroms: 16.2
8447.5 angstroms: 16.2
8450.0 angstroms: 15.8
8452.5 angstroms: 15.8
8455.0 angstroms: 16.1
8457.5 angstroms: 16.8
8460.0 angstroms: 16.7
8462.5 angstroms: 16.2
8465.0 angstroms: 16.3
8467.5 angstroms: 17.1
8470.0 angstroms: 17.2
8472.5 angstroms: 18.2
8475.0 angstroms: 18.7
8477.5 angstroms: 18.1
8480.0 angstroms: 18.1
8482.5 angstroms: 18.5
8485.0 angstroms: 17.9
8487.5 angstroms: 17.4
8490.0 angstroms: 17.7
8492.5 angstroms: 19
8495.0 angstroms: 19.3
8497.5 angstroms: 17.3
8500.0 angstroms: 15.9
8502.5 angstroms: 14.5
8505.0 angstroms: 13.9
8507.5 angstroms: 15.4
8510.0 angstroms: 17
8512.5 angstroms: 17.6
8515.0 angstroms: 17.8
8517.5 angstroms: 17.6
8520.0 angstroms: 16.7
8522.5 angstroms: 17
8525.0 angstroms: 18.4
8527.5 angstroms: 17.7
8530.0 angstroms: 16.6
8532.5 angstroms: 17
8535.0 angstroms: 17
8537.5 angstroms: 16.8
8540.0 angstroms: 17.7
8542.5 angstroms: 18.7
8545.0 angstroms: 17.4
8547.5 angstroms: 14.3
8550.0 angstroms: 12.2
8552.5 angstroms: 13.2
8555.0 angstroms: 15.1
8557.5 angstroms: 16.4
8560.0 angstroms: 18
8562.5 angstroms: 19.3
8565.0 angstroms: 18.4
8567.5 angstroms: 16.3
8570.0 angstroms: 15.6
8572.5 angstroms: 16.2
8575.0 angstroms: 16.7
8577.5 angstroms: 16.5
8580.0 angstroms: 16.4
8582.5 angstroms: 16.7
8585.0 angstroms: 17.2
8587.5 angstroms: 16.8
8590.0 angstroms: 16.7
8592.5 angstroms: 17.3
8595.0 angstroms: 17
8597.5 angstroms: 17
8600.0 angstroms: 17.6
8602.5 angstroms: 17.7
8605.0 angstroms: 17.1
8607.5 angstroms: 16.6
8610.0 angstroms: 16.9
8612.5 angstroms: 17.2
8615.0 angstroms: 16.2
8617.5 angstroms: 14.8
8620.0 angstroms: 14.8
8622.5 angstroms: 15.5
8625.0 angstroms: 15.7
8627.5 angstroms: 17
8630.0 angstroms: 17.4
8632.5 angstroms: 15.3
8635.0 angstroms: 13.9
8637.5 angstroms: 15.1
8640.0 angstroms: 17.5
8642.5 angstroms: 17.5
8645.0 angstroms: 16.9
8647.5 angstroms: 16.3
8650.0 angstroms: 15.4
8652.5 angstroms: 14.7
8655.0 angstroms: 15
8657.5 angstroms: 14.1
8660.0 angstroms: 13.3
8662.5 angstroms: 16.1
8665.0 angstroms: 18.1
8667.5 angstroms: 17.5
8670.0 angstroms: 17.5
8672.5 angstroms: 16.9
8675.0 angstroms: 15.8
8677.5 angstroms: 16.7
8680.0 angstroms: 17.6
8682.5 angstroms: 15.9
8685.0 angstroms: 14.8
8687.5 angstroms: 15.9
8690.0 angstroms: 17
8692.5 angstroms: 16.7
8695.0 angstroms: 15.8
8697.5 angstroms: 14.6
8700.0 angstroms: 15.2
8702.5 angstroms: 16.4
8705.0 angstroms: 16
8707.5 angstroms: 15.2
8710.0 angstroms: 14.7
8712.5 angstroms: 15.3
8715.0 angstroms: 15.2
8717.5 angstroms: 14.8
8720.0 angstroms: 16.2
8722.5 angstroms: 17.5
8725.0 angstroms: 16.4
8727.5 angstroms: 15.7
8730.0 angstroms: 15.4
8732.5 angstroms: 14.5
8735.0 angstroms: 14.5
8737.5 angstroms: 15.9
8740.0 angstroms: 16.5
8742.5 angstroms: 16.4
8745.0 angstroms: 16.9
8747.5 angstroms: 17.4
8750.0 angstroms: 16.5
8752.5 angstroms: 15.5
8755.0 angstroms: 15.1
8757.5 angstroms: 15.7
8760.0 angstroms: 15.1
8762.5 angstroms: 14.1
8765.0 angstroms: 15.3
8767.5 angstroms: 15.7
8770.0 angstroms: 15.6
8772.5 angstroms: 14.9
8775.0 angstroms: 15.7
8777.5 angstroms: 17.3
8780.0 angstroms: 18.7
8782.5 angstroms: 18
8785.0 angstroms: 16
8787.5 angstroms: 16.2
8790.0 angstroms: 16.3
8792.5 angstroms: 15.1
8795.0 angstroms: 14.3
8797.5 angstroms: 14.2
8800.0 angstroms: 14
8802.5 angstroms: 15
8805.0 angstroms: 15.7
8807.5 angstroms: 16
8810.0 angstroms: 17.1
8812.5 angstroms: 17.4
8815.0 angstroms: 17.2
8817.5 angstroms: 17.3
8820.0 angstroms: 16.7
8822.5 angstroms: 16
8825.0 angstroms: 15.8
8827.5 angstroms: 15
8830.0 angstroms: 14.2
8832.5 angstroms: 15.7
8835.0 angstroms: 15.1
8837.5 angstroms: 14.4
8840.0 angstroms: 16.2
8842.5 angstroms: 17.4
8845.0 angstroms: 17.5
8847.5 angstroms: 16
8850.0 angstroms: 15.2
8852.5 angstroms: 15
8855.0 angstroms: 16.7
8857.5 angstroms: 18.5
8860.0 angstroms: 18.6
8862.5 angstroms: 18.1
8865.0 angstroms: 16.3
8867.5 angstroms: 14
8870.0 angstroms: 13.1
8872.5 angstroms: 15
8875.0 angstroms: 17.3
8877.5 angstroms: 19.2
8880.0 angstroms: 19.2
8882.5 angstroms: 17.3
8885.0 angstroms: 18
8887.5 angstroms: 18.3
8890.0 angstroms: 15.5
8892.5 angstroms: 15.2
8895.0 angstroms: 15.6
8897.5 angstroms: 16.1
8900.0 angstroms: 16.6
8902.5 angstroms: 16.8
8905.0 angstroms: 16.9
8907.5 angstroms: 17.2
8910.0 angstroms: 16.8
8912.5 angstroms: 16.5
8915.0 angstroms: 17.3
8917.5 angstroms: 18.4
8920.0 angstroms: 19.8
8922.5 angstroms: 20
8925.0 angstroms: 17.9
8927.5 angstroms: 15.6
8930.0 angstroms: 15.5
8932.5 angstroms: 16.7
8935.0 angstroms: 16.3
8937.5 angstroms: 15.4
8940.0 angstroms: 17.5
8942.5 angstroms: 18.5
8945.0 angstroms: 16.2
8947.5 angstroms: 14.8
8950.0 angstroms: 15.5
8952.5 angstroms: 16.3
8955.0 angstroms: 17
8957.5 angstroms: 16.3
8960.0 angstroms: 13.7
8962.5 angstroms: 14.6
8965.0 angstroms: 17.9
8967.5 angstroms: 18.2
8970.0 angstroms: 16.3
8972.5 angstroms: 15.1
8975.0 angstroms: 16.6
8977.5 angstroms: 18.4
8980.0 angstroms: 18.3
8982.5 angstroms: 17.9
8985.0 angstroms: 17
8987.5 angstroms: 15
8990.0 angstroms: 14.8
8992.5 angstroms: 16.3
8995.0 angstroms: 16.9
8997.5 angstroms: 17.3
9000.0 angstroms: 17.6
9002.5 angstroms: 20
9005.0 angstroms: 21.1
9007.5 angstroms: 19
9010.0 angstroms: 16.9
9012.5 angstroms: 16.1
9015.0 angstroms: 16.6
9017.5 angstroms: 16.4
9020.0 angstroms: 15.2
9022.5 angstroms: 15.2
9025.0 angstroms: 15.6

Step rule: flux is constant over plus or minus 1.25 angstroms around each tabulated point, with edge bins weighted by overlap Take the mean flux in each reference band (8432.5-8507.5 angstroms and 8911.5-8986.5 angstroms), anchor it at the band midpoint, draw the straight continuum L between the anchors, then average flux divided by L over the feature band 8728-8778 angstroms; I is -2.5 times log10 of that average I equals 0.08 mag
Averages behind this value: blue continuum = 16.9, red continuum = 16.8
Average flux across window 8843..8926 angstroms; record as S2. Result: 17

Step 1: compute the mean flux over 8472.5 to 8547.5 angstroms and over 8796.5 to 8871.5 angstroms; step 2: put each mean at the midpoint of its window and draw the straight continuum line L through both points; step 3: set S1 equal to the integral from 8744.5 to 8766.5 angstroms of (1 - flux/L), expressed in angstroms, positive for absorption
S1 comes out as 0.8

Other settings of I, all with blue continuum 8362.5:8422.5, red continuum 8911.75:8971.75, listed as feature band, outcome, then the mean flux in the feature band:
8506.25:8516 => 0.025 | 16.9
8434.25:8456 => 0.072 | 16.3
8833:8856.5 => 0.060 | 16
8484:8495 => -0.049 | 18.2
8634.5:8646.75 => 0.054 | 16.3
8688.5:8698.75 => 0.069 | 16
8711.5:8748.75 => 0.074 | 15.9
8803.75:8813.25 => 0.027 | 16.5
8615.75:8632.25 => 0.088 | 15.8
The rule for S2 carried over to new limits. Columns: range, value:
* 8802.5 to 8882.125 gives 16.3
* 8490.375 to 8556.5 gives 16.6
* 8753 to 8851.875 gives 15.8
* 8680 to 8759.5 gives 15.8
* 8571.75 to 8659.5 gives 16.3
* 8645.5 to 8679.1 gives 16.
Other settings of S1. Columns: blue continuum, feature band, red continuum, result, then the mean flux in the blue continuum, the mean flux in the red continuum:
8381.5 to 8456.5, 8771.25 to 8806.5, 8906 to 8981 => 2.3 angstroms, 17.2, 16.8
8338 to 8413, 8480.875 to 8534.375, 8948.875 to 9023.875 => 1.7 angstroms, 18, 16.8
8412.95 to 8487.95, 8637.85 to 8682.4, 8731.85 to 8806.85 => -0.1 angstroms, 17.1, 15.7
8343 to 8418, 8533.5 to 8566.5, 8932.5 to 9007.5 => 2.1 angstroms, 17.9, 16.8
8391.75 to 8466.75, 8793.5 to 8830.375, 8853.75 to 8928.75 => 2.8 angstroms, 17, 17.1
